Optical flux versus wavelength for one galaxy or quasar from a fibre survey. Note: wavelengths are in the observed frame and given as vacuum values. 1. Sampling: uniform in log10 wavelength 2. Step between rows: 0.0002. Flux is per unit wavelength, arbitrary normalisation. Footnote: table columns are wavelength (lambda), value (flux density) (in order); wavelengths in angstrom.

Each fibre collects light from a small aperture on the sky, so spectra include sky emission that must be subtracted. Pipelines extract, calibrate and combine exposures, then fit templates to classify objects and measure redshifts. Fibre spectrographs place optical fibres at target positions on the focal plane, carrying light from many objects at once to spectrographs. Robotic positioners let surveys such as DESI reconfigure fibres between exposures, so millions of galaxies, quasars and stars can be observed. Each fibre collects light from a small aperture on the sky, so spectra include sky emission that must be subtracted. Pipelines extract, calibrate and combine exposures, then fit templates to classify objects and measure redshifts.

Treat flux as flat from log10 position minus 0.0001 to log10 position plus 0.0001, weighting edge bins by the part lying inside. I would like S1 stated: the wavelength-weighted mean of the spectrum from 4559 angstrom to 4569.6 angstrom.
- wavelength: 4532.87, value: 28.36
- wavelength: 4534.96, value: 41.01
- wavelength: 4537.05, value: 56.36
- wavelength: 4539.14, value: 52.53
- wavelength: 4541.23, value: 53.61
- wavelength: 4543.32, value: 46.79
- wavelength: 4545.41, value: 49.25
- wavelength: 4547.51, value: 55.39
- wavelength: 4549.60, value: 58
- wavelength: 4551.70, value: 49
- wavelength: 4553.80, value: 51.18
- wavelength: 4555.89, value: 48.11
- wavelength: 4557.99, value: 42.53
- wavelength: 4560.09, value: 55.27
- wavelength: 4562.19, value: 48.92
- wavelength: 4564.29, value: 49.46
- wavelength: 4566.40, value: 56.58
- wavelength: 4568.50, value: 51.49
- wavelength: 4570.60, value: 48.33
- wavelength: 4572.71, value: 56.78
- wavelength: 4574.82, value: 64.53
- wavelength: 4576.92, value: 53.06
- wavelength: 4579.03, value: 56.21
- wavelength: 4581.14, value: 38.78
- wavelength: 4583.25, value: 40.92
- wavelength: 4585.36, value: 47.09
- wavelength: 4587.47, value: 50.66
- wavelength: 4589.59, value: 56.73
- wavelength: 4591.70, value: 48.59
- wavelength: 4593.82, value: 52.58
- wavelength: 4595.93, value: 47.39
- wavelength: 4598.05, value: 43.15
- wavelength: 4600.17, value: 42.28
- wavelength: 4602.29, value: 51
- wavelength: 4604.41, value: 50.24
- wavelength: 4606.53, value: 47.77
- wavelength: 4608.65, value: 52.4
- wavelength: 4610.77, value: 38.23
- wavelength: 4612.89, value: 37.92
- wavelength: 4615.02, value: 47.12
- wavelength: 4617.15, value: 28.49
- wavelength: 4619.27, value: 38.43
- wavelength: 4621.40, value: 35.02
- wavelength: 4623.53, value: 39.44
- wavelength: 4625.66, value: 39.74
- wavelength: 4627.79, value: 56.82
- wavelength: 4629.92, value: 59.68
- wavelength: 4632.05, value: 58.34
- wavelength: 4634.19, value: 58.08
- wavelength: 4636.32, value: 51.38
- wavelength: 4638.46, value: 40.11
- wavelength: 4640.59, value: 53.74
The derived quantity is 52.3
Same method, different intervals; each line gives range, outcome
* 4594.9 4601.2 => 44.2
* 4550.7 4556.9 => 49.5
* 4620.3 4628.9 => 42.8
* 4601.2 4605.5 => 50.5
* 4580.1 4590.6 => 46.8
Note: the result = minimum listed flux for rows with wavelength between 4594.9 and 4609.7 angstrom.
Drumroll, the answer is 42.28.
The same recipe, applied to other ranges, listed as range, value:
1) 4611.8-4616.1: 37.92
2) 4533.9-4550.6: 41.01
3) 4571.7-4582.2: 38.78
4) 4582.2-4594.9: 40.92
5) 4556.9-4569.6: 42.53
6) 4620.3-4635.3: 35.02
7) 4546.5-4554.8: 49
